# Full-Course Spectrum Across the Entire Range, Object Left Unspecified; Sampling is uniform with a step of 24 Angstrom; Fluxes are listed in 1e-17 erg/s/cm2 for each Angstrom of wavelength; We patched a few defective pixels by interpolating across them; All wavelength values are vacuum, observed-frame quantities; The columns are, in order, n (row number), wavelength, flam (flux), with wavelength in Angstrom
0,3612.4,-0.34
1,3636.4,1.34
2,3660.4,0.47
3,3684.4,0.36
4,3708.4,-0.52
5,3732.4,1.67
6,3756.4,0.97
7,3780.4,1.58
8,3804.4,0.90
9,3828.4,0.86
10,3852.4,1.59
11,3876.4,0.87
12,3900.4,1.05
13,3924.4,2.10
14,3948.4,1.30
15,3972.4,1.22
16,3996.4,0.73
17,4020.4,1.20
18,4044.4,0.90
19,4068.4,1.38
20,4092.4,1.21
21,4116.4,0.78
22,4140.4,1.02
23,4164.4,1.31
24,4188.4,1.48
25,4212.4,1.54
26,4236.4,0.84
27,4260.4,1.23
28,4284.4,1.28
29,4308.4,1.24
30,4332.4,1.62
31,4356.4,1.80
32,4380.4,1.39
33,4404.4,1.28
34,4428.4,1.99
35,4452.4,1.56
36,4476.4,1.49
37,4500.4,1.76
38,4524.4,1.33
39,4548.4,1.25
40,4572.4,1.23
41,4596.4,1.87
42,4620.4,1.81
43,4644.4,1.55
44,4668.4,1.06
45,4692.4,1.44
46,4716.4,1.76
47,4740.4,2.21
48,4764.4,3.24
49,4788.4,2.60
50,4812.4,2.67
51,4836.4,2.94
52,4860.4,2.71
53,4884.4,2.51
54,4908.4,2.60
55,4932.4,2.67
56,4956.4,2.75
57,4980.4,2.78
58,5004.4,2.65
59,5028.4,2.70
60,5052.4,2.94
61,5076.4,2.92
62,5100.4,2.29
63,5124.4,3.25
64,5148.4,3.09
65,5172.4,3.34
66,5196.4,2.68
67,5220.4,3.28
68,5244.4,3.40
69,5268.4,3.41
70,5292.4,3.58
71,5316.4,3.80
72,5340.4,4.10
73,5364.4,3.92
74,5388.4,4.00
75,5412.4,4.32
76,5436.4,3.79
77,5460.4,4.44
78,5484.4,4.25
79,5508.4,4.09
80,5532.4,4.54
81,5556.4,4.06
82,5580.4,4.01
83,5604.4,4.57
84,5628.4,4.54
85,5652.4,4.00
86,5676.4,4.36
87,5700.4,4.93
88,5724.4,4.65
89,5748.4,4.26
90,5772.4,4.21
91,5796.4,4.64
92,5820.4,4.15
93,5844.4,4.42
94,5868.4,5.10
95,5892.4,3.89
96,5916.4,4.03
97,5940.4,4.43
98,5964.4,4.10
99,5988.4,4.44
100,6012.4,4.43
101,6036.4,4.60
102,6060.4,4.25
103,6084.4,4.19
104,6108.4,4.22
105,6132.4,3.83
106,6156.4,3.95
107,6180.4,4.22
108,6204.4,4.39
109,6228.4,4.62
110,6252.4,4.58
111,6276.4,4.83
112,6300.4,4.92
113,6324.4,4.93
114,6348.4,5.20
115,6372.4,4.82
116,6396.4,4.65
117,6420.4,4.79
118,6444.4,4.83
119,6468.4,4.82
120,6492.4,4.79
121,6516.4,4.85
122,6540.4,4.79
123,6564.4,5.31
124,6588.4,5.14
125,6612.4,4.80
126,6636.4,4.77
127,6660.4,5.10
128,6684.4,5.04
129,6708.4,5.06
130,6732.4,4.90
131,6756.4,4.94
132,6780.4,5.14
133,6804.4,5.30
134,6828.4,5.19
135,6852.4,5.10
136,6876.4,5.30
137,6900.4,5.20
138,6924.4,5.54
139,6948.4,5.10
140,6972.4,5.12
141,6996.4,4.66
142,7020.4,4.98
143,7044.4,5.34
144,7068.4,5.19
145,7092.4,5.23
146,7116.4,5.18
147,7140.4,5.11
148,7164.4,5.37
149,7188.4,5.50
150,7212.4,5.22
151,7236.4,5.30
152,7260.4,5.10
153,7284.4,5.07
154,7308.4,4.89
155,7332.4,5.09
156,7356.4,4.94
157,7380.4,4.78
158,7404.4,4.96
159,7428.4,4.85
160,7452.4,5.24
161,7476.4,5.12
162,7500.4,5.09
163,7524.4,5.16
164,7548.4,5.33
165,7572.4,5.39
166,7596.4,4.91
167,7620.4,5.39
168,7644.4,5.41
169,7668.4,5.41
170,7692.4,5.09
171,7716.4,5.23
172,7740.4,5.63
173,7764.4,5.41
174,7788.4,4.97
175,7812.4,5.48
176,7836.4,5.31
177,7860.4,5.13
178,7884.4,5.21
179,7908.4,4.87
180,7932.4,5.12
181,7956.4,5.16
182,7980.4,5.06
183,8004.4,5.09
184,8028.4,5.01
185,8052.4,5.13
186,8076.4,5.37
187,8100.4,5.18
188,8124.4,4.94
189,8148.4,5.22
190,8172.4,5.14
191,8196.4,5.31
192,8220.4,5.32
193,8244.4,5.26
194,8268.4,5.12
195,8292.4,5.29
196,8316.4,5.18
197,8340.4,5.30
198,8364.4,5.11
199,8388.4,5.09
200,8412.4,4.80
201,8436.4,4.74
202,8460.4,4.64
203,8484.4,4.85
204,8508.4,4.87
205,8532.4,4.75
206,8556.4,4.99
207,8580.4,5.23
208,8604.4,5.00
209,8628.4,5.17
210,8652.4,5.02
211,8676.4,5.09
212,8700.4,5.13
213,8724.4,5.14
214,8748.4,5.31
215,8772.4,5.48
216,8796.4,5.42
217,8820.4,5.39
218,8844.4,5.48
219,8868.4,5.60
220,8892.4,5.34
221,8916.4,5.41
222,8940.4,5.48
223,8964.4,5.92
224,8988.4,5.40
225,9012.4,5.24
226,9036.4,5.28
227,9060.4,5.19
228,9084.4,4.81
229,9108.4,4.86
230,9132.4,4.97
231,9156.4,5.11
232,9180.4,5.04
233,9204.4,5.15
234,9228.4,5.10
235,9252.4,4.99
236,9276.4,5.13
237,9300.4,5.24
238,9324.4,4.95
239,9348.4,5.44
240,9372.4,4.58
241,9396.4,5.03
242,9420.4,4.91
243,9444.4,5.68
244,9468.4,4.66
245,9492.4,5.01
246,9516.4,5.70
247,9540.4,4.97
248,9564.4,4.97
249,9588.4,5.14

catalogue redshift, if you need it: 0.19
